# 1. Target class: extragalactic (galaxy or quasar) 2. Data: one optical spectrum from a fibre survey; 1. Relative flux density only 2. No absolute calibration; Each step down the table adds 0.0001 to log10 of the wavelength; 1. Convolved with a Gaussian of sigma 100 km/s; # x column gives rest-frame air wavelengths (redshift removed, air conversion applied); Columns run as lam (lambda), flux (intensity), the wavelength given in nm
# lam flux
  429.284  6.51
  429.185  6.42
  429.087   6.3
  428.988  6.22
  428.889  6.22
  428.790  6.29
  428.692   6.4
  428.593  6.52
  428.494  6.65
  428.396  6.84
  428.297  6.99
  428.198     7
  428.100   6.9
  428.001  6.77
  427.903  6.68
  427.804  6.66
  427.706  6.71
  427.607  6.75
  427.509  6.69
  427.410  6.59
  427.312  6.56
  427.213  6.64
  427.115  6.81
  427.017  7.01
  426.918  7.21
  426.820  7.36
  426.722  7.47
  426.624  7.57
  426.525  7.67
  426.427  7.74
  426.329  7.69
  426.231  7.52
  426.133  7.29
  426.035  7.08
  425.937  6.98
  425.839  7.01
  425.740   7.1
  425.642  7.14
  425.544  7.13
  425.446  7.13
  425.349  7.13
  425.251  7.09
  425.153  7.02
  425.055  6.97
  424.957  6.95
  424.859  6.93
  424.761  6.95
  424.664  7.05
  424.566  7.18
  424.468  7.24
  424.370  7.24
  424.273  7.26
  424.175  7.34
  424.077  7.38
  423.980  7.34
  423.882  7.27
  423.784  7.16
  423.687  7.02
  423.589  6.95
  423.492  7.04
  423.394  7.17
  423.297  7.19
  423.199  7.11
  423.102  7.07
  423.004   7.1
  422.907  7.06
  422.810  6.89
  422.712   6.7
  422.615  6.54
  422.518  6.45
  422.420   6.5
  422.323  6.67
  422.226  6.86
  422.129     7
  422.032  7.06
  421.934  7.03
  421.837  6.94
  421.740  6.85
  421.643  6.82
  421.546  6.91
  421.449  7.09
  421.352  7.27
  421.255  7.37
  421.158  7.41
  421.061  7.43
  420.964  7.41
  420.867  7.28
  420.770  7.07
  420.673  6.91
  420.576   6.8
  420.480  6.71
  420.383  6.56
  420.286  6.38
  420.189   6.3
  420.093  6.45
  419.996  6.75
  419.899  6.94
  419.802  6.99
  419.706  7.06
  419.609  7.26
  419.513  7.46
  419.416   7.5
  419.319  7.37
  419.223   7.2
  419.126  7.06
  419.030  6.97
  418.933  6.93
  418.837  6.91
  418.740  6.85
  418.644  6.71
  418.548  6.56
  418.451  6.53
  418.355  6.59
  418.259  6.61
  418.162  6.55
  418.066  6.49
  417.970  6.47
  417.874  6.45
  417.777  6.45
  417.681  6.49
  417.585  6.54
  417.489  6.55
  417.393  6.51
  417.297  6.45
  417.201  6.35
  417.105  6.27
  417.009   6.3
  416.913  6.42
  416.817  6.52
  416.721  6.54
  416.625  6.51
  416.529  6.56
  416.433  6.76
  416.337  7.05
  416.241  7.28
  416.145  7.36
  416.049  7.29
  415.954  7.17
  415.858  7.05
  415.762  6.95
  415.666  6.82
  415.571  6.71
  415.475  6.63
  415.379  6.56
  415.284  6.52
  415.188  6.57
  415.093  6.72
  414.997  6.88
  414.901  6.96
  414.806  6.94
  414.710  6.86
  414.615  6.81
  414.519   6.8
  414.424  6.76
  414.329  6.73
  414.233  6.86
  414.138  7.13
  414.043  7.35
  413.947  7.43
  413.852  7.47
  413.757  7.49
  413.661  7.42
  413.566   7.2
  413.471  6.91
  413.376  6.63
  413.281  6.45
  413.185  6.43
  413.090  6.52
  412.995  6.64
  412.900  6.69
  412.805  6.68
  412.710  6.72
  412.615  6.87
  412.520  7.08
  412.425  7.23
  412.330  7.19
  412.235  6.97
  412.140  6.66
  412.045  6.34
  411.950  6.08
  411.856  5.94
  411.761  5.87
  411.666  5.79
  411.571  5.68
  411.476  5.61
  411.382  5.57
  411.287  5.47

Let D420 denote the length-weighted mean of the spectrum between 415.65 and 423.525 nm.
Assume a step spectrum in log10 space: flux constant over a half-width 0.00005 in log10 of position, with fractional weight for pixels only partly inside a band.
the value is 6.85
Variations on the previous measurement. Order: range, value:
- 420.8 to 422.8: 6.98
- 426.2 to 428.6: 7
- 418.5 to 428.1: 7.02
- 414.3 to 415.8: 6.77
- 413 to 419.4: 6.79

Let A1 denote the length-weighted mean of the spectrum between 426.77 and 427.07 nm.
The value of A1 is 7.19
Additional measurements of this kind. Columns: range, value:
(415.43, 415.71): 6.73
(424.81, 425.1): 6.94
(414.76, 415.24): 6.81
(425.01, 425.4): 7.07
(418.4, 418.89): 6.72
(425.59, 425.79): 7.09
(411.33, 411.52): 5.6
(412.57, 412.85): 6.76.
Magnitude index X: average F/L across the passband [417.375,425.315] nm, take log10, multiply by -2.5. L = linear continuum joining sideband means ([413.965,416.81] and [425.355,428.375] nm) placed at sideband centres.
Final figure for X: 0.00 mag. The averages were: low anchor 6.87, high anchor 7.06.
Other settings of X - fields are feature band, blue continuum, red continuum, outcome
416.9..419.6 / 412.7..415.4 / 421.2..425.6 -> 0.04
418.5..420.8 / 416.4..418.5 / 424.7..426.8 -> -0.03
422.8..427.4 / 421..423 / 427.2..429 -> -0.06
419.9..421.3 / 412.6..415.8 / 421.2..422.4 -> 0.01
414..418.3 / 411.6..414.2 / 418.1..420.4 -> 0.02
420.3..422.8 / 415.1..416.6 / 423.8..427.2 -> 0.02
